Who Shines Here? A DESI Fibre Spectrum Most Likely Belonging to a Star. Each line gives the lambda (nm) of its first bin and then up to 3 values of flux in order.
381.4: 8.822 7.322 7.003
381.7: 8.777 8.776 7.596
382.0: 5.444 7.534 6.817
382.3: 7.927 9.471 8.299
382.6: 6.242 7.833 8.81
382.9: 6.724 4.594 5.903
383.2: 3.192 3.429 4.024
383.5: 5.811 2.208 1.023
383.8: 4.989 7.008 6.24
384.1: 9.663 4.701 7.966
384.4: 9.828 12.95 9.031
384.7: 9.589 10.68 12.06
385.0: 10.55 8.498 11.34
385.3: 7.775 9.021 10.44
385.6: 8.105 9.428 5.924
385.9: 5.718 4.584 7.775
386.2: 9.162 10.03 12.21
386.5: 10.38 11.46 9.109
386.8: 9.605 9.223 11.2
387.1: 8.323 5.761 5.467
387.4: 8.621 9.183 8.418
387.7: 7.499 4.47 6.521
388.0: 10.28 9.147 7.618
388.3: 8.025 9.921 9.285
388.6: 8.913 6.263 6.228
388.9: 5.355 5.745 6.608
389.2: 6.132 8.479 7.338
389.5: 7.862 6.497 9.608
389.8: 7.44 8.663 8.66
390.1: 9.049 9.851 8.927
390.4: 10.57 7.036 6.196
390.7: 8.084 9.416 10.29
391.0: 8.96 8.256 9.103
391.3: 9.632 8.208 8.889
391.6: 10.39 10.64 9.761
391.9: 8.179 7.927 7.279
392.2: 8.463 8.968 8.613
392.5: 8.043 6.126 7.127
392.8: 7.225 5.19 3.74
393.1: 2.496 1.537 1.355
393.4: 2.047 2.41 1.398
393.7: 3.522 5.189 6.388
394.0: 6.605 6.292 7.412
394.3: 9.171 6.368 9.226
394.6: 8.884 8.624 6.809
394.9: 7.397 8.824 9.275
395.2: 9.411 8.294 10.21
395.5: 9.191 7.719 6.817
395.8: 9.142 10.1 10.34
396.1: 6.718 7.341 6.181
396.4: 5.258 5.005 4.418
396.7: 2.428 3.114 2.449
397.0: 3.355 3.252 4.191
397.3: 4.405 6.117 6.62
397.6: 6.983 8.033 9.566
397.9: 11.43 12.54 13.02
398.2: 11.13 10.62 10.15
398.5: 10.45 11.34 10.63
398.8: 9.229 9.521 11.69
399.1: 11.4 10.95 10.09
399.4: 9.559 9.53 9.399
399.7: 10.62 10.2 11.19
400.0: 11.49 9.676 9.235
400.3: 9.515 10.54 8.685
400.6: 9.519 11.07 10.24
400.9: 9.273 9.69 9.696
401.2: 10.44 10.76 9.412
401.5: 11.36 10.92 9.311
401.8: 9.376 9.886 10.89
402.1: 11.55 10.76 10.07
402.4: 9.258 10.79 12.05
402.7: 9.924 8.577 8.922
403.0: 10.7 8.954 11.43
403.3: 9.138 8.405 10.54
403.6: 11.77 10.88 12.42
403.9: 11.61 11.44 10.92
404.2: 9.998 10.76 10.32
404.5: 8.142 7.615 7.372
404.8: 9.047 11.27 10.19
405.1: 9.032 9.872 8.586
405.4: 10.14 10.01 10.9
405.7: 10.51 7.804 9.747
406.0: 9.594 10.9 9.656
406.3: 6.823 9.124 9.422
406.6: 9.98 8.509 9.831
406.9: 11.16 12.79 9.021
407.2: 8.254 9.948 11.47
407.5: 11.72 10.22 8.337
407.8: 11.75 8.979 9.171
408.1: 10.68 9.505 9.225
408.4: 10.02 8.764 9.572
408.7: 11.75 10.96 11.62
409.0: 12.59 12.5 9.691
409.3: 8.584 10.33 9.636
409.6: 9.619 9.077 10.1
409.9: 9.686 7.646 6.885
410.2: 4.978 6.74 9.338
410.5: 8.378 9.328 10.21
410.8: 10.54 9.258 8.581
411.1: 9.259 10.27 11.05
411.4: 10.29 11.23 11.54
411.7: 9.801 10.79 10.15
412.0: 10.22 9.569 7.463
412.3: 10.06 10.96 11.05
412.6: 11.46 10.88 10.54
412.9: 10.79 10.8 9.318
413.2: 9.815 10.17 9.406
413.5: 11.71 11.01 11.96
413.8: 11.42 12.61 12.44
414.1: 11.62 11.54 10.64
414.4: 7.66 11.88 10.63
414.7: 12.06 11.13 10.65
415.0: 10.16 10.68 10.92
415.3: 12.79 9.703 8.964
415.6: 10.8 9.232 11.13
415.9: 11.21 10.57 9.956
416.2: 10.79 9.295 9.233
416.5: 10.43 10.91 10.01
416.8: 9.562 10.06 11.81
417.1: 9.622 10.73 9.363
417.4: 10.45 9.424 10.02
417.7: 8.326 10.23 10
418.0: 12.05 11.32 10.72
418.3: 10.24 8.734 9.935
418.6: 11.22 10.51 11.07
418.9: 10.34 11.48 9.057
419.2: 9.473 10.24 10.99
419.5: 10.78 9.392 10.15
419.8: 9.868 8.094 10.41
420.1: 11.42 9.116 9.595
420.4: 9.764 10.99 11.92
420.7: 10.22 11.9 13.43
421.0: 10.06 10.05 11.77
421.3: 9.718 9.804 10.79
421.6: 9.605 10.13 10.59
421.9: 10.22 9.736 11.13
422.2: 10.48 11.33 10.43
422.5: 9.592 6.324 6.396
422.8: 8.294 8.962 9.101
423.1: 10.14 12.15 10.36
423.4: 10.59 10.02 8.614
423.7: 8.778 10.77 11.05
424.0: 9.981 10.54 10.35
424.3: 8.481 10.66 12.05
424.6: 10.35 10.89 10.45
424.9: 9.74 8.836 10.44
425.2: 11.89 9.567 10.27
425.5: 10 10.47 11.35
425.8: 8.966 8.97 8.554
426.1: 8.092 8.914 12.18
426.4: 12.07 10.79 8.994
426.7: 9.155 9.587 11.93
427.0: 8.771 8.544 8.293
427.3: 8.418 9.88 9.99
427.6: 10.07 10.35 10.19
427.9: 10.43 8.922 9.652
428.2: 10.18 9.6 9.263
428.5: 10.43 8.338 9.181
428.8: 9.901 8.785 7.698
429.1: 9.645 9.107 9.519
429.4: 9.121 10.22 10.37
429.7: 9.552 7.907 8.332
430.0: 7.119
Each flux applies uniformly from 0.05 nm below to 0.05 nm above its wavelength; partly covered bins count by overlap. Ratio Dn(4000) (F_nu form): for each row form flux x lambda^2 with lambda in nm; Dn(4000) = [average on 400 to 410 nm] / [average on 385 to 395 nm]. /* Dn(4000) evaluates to 1.4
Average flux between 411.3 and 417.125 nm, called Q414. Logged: 10.6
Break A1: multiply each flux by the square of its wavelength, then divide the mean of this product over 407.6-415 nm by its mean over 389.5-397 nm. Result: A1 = 1.54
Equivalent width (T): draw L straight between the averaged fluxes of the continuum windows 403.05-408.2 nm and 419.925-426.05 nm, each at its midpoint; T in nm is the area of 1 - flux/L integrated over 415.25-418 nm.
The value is -0.04 nm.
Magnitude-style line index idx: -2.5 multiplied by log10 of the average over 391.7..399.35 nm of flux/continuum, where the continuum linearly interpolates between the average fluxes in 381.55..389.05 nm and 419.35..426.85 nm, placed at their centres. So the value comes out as 0.15 mag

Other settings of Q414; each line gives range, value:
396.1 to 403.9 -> 9.23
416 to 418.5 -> 10.1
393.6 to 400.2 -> 8.15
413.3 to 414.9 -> 11.1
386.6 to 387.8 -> 8.36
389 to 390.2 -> 7.84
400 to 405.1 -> 10.1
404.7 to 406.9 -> 9.56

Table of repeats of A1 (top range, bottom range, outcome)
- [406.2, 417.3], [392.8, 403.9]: 1.28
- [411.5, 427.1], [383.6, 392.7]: 1.44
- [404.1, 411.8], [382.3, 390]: 1.39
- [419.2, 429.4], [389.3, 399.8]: 1.48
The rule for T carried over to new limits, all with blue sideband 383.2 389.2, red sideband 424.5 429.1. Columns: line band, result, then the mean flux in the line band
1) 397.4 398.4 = -0.16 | 9.81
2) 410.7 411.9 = -0.15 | 10.2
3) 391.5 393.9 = 0.63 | 6.05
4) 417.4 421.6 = -0.40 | 10.3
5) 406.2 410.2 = -0.39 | 9.81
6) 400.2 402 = -0.29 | 9.99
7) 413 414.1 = -0.22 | 11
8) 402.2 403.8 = -0.28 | 10.2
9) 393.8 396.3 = 0.07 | 8.09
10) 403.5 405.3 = -0.28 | 10.1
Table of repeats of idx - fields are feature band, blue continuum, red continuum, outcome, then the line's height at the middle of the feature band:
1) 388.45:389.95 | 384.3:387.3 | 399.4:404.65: 0.27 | 9.41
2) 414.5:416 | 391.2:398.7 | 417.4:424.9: -0.13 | 9.51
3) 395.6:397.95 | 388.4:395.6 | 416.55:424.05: 0.25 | 7.91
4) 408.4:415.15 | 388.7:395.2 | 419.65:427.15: -0.13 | 9.05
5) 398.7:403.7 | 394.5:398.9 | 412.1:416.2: -0.18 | 8.6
